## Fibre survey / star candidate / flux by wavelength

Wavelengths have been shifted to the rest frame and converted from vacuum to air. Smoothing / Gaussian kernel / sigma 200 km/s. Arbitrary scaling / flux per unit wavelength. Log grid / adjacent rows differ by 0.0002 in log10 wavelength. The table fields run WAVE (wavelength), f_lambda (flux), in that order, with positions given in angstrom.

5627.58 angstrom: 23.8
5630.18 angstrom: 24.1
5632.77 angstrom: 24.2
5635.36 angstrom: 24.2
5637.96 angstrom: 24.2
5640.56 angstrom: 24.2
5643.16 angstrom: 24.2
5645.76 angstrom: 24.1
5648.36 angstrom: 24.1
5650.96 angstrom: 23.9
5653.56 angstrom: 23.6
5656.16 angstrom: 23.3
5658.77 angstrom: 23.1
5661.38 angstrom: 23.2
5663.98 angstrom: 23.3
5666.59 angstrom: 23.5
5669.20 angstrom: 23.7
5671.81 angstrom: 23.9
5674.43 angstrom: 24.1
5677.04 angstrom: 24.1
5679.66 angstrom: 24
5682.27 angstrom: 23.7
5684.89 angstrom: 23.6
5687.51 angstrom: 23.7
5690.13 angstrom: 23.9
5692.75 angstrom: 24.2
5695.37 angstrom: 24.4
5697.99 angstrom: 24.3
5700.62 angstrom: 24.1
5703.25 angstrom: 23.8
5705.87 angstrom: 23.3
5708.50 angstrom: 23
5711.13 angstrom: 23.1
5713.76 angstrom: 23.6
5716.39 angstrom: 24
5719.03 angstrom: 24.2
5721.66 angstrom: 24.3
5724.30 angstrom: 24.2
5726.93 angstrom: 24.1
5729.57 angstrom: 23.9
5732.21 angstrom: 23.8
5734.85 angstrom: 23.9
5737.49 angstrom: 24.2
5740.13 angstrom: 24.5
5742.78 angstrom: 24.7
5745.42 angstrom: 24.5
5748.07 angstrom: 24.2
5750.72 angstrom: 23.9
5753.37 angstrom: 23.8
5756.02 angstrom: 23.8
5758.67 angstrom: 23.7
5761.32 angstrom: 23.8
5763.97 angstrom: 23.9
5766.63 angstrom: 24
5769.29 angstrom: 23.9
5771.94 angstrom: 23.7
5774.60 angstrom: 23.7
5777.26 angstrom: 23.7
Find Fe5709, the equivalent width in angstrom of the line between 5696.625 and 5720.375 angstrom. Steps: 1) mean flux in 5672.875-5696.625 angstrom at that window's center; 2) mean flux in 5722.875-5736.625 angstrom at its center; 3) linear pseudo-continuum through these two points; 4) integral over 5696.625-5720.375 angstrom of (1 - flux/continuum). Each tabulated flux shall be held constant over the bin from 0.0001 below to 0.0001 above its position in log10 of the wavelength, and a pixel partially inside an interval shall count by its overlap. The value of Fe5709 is 0.3 angstrom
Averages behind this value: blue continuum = 24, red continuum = 24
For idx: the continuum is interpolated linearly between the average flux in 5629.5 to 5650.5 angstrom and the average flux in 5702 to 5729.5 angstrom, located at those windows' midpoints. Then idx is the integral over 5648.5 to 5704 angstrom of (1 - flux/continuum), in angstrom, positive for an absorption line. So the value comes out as 0.4 angstrom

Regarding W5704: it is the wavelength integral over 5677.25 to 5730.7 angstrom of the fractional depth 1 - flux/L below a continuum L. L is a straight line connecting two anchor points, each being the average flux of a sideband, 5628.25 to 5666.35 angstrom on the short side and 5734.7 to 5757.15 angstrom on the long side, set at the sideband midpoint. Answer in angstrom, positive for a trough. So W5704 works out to 0.3 angstrom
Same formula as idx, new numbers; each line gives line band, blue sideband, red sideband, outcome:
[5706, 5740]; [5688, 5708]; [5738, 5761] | 0.2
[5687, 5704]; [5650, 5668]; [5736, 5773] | -0.3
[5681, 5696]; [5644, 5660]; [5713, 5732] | 0.0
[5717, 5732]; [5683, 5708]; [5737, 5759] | 0.0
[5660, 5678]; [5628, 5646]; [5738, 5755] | 0.4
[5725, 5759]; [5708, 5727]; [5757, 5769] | -0.4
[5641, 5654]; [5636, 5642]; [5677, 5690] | 0.0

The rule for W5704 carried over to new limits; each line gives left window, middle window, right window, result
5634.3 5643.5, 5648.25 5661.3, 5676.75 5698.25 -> 0.32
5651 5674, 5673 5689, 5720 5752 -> -0.13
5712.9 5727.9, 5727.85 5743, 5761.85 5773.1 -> -0.07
